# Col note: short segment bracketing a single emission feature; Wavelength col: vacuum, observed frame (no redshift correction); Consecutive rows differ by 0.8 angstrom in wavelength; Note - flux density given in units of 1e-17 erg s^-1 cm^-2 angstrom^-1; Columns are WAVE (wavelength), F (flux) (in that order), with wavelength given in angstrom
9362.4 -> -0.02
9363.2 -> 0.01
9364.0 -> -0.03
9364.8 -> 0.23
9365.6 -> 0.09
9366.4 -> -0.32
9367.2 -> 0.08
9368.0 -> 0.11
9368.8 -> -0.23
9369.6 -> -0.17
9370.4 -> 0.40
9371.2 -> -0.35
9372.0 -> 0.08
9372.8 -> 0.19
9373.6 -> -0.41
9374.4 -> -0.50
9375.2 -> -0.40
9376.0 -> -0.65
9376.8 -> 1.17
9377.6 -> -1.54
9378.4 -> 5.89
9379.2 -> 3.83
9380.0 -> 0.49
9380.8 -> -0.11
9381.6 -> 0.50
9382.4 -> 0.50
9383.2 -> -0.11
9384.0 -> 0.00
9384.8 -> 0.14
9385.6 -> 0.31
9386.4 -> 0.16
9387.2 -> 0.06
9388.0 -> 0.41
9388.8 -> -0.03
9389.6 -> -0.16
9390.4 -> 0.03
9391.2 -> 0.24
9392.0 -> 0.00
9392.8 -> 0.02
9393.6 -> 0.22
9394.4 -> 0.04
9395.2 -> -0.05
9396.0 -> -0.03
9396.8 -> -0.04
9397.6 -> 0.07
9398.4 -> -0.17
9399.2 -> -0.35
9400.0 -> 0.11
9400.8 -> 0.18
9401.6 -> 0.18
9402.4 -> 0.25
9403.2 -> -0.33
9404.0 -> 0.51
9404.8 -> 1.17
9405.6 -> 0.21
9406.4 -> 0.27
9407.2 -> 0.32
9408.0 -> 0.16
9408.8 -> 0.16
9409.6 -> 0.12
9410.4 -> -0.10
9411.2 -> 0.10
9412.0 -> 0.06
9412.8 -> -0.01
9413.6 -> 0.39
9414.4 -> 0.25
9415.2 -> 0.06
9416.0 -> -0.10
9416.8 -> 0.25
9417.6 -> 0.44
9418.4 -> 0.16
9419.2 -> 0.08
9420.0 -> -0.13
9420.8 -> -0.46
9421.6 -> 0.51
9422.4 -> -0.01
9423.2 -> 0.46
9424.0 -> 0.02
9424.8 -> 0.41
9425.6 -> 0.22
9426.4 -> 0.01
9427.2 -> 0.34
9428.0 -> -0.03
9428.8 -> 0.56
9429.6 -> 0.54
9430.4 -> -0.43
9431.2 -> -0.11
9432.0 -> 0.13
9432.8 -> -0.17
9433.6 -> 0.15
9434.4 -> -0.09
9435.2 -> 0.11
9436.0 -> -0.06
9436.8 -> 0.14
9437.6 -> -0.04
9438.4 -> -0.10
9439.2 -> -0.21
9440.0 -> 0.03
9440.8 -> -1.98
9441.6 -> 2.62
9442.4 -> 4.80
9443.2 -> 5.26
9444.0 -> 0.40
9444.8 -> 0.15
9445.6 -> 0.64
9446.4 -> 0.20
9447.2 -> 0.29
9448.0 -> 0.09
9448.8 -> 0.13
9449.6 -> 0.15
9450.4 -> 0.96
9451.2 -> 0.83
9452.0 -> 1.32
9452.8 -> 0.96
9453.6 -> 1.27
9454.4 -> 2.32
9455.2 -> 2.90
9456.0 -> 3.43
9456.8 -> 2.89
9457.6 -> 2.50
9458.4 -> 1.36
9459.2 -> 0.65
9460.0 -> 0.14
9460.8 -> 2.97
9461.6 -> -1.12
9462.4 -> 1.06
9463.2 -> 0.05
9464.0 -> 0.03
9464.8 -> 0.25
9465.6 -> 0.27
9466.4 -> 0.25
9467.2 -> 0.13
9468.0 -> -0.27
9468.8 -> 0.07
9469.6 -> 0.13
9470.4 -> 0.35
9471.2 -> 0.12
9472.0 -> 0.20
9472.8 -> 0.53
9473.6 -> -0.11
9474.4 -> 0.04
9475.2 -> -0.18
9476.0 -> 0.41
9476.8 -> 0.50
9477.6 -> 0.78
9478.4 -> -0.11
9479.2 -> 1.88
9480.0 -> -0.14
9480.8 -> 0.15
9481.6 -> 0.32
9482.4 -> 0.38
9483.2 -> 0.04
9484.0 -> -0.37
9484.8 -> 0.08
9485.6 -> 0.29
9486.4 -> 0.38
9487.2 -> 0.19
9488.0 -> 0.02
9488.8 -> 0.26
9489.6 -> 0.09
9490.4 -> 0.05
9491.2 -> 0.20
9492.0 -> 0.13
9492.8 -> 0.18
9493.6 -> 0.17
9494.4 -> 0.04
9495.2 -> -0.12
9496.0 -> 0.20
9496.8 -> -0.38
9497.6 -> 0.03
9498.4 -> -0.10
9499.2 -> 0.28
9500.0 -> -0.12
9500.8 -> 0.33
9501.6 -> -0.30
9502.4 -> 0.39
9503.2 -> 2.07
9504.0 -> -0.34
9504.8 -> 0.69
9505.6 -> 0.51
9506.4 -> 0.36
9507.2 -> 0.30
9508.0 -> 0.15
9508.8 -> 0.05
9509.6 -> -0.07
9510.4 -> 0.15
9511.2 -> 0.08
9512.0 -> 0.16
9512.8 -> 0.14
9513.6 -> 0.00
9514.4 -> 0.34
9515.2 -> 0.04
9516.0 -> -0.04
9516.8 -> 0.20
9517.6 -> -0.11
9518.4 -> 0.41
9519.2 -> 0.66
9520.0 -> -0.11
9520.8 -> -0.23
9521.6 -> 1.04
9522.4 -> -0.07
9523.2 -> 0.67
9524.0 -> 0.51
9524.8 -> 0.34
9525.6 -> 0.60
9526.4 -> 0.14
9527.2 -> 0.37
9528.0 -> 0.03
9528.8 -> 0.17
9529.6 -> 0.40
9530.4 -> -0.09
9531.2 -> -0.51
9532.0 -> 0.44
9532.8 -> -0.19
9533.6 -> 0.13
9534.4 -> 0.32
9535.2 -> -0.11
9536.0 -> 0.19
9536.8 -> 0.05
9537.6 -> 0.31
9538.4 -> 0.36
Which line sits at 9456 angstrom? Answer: H-beta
